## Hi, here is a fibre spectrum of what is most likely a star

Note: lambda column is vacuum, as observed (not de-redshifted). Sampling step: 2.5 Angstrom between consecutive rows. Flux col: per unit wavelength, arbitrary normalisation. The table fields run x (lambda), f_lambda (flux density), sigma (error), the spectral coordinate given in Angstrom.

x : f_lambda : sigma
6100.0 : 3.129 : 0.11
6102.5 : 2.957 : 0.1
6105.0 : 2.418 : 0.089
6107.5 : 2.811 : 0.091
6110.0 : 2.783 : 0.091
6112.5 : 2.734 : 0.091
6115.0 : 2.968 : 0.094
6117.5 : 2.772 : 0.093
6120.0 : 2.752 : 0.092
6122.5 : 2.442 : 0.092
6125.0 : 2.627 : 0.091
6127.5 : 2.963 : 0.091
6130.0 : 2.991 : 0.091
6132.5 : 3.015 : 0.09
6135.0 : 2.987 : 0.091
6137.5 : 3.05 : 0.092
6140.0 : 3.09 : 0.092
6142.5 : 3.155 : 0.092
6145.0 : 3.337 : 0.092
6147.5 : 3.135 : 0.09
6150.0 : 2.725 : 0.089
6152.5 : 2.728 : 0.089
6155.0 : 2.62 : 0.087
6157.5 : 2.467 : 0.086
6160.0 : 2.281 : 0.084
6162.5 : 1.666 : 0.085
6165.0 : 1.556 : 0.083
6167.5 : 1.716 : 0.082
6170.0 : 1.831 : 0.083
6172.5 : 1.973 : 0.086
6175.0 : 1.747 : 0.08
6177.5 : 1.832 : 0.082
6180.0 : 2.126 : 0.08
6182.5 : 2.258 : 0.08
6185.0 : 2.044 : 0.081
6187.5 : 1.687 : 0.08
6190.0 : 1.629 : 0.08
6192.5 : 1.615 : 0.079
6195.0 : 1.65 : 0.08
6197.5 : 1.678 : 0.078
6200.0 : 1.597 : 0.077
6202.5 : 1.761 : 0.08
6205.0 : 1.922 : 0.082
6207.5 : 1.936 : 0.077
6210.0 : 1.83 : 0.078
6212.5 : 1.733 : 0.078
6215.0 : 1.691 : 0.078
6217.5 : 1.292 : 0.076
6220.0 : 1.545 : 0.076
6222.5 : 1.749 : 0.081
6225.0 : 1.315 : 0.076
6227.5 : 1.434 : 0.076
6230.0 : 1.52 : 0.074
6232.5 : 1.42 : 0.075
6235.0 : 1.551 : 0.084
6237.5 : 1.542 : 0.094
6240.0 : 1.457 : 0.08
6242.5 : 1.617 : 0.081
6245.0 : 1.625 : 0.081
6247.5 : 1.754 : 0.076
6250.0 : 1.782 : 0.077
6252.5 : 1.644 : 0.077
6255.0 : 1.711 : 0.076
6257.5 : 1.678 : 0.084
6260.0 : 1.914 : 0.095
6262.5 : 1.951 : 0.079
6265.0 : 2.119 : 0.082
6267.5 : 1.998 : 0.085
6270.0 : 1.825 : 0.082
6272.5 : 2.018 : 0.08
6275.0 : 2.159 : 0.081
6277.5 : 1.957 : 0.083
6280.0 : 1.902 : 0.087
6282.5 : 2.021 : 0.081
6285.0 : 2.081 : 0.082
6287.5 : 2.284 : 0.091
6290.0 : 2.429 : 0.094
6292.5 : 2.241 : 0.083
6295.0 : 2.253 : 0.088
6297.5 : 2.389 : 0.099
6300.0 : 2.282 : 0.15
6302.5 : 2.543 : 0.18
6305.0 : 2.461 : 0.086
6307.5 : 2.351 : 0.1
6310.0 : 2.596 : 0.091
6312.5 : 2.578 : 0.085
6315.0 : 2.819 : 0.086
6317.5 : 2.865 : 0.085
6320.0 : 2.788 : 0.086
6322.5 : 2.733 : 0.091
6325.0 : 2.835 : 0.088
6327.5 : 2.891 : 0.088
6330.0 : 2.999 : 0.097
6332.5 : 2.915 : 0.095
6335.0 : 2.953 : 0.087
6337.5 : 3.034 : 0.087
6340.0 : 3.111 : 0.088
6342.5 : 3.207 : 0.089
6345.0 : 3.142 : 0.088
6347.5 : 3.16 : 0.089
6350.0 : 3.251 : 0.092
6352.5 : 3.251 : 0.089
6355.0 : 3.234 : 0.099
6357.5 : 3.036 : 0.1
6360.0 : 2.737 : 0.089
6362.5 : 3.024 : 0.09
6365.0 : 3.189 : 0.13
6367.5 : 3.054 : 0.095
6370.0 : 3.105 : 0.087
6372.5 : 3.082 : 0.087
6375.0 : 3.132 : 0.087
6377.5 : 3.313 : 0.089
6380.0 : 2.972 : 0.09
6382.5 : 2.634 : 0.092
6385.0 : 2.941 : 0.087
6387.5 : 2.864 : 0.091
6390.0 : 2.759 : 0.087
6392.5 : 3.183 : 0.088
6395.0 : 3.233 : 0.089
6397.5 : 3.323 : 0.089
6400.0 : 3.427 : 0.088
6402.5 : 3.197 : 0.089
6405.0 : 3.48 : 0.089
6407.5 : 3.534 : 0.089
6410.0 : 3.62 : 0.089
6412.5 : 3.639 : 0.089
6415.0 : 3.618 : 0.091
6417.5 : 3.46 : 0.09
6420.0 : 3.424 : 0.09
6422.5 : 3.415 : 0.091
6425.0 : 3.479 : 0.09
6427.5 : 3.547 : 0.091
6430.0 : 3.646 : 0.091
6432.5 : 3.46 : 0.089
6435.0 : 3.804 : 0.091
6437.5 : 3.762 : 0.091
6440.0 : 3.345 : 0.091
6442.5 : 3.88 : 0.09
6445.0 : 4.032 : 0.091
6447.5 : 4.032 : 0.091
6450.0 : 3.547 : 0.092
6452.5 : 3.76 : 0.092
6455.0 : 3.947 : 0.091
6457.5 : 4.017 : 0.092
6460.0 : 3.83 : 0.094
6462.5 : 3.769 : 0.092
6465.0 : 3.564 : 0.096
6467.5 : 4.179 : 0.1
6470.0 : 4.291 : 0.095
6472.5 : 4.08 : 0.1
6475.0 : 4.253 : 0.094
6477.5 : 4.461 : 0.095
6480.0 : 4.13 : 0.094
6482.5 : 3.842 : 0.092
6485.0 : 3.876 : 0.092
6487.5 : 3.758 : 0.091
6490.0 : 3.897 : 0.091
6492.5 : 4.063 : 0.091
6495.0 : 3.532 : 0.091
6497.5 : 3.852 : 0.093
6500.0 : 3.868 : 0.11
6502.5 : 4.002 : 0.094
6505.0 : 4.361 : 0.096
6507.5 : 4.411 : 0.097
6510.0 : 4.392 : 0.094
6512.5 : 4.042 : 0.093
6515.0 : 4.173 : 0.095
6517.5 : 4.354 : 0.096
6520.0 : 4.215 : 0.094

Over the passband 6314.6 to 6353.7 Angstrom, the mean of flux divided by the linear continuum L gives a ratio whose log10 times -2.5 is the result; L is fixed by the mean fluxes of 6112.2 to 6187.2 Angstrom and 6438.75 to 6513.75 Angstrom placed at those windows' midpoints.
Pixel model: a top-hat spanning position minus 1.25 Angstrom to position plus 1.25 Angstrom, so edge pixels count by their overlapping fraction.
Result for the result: 0.11 mag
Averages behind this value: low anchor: 2.51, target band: 3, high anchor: 3.97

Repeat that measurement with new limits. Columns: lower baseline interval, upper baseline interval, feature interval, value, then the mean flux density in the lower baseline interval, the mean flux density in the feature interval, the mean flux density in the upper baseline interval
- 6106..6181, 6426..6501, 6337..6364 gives 0.098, 2.56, 3.11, 3.87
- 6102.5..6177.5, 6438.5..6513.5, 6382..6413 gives 0.135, 2.59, 3.22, 3.97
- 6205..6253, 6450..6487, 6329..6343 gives -0.137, 1.61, 3.03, 3.98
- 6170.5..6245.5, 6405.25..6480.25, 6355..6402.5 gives 0.049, 1.69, 3.06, 3.78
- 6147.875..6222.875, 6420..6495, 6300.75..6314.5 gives 0.108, 1.91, 2.51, 3.84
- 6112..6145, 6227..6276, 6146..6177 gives 0.183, 2.91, 2.2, 1.74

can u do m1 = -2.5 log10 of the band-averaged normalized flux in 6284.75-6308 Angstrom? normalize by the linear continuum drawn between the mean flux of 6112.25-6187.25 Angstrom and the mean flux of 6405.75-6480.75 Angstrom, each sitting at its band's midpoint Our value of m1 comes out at 0.32 mag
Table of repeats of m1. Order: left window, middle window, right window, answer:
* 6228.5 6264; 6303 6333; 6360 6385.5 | -0.121 mag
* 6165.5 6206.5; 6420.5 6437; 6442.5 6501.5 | 0.017 mag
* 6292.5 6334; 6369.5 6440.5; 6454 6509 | 0.018 mag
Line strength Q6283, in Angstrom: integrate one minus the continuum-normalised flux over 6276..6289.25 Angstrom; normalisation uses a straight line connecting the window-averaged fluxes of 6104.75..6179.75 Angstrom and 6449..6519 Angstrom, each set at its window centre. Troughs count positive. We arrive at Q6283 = 4.6 Angstrom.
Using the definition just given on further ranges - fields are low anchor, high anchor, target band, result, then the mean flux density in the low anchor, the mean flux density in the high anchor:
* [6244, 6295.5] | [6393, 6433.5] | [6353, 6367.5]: -0.73 Angstrom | 1.97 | 3.46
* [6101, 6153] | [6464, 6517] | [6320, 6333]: 2.44 Angstrom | 2.88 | 4.06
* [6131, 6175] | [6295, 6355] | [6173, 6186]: 2.91 Angstrom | 2.53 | 2.83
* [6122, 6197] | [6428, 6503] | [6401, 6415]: 0.35 Angstrom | 2.36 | 3.88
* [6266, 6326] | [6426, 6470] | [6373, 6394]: 1.26 Angstrom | 2.35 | 3.78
